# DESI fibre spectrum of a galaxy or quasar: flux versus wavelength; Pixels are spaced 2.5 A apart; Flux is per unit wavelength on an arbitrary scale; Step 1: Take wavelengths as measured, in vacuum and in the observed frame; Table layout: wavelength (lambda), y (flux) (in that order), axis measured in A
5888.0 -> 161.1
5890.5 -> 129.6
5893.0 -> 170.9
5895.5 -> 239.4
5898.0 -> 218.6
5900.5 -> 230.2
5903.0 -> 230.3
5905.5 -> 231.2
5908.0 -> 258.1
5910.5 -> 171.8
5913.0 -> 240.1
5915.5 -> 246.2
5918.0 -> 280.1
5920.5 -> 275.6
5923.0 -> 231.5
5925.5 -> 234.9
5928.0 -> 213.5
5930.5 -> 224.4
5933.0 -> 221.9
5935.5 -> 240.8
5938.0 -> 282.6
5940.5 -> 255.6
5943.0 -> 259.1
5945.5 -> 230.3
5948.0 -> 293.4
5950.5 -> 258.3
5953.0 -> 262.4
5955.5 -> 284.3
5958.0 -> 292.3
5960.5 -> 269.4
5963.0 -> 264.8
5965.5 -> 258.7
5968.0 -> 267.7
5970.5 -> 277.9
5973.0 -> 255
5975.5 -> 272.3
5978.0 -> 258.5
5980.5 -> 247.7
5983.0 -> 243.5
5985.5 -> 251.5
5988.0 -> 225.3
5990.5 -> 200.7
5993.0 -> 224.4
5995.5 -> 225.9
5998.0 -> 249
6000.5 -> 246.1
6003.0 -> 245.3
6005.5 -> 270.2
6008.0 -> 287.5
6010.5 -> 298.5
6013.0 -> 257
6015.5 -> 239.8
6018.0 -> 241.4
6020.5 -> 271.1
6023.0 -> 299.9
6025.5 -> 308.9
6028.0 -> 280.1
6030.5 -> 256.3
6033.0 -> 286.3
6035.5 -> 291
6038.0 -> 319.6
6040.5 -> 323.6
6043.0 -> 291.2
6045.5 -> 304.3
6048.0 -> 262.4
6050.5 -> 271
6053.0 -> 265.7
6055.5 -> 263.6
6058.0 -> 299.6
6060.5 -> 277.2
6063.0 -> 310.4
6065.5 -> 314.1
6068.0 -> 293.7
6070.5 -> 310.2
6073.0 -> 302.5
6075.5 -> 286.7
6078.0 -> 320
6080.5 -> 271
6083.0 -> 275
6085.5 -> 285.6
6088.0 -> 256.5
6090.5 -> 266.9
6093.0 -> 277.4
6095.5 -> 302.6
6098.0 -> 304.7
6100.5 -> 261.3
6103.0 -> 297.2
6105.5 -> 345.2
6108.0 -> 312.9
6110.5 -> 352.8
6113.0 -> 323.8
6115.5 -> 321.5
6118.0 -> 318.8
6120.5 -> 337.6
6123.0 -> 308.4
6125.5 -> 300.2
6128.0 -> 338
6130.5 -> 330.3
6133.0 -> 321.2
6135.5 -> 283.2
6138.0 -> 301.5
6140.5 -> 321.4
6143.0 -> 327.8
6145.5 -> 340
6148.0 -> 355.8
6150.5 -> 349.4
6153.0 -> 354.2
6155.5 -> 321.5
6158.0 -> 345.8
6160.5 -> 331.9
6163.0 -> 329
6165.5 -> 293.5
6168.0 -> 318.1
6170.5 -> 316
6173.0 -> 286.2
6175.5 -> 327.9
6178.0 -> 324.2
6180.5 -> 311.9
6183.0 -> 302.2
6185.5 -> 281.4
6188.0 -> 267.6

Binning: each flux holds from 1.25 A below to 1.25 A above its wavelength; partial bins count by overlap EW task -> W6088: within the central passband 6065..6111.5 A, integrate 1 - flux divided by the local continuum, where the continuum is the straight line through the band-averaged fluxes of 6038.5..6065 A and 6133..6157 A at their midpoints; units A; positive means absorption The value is 1.2 A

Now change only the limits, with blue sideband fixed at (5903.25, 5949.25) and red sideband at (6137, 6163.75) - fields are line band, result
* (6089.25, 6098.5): 0.8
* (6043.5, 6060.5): 0.9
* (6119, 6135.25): 0.3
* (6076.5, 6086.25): 0.6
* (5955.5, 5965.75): -0.7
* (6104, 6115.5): -0.5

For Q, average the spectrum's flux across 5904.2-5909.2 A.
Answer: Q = 244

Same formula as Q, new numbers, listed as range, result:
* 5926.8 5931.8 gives 219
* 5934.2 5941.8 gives 259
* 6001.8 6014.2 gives 272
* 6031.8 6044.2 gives 302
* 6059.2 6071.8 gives 301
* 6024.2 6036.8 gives 285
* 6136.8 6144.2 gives 317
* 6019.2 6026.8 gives 293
